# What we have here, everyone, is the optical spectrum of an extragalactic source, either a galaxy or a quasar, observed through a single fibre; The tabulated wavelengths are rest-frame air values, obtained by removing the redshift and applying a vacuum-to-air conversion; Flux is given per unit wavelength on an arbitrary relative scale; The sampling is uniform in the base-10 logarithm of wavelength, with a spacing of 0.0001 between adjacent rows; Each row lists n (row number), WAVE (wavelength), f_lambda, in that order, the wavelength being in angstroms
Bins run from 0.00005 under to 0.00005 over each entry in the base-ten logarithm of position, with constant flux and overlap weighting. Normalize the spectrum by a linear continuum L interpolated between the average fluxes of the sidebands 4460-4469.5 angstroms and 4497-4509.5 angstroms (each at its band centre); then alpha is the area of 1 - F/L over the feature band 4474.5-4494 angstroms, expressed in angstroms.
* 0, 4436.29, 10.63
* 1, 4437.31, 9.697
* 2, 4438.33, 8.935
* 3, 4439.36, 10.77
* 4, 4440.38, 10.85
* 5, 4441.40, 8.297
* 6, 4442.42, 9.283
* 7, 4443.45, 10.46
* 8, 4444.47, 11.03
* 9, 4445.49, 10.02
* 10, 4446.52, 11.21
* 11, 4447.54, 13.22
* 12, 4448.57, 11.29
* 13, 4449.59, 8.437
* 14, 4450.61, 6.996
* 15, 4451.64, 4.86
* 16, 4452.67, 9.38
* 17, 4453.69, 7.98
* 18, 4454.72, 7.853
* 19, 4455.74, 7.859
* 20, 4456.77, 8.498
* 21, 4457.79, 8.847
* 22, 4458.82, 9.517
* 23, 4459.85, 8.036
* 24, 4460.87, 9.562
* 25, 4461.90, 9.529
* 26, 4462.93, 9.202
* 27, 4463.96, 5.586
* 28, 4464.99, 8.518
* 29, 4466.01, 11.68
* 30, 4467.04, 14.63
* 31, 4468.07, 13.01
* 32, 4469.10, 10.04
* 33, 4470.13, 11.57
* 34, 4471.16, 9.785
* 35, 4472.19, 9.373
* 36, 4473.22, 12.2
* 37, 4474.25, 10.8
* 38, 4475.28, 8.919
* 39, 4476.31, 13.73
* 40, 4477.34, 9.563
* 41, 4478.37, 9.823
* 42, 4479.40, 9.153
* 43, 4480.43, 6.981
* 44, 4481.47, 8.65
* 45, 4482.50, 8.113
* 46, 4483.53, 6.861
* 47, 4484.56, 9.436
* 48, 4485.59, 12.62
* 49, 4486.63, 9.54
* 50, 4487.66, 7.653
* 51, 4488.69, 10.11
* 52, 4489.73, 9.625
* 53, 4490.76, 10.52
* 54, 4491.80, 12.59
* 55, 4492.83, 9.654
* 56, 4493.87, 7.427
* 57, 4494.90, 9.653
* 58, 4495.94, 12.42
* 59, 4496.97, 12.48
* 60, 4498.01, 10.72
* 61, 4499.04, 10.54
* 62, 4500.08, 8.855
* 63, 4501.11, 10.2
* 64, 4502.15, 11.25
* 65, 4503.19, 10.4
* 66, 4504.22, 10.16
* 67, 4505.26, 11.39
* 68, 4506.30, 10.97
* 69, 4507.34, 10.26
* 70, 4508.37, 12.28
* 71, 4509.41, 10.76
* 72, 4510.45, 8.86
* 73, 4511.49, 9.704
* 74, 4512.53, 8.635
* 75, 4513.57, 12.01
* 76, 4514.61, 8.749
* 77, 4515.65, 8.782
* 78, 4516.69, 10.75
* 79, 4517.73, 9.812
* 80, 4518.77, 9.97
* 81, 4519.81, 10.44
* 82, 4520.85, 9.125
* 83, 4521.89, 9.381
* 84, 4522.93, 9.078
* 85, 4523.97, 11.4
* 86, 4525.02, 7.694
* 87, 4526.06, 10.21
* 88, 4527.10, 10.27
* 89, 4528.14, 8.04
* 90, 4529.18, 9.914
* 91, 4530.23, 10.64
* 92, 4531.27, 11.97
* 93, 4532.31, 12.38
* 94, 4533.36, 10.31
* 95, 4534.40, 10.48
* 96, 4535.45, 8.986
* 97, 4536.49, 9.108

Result 1.6 angstroms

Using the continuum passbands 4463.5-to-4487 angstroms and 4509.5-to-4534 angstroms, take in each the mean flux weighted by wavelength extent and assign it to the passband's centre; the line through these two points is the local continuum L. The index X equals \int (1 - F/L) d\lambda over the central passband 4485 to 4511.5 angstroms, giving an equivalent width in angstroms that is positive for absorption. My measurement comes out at -1.15 angstroms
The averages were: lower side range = 10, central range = 10.4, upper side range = 9.94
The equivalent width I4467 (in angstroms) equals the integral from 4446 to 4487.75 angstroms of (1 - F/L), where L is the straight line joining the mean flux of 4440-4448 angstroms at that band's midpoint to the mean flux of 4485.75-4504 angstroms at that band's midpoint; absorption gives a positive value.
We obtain 3.46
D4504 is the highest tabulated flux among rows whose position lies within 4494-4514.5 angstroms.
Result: 12.48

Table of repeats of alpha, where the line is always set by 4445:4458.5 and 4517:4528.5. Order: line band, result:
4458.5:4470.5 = -1.29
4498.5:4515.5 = -1.44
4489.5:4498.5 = -1.19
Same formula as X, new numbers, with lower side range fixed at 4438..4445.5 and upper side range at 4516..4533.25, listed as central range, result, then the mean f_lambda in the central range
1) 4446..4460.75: 1.6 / 8.87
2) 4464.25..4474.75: -1.1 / 11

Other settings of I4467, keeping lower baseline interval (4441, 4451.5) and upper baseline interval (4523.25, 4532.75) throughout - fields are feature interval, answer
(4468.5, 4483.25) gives 0.2 angstroms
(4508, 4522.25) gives 0.4 angstroms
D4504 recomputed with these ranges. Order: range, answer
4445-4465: 13.22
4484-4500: 12.62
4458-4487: 14.63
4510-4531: 12.01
